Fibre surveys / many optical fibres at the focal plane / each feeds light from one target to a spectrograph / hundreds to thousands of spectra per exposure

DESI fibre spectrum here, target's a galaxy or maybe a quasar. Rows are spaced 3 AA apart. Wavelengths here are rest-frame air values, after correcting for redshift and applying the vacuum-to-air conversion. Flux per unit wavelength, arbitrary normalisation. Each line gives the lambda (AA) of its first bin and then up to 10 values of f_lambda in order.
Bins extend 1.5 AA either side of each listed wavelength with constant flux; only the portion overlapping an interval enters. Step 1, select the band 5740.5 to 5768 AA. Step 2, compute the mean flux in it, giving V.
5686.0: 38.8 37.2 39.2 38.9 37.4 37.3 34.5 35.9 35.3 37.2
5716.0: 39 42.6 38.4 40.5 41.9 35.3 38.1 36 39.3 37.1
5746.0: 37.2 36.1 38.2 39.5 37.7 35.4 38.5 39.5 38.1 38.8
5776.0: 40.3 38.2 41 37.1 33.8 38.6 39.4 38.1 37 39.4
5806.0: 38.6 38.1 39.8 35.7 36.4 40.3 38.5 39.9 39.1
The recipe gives 37.7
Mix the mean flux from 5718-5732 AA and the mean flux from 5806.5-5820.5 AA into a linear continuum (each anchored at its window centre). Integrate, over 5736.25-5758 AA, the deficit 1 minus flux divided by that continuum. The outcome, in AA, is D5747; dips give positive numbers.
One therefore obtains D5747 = 0.9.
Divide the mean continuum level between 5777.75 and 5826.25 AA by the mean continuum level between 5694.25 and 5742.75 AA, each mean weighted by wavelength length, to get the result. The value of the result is 1.0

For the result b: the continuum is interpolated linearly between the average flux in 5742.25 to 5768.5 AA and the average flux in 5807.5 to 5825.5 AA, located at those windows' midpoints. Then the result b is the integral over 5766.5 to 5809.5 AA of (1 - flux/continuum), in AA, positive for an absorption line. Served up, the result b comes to -0.5 AA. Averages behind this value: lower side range 37.7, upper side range 38.1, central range 38.4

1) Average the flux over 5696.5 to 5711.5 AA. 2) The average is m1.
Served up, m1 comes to 36.1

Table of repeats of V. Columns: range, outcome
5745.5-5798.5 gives 38.1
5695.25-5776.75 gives 38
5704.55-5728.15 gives 38.5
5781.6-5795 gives 37.7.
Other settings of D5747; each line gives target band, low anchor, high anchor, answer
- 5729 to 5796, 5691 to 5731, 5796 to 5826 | 0.5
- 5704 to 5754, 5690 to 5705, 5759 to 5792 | -0.2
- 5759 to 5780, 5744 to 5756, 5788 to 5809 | -0.3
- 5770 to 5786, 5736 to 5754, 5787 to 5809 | -0.6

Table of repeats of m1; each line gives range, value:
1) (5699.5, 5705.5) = 35.9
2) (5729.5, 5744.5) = 37.2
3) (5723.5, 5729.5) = 41.2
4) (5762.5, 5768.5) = 39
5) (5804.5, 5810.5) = 38.4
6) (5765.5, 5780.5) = 39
